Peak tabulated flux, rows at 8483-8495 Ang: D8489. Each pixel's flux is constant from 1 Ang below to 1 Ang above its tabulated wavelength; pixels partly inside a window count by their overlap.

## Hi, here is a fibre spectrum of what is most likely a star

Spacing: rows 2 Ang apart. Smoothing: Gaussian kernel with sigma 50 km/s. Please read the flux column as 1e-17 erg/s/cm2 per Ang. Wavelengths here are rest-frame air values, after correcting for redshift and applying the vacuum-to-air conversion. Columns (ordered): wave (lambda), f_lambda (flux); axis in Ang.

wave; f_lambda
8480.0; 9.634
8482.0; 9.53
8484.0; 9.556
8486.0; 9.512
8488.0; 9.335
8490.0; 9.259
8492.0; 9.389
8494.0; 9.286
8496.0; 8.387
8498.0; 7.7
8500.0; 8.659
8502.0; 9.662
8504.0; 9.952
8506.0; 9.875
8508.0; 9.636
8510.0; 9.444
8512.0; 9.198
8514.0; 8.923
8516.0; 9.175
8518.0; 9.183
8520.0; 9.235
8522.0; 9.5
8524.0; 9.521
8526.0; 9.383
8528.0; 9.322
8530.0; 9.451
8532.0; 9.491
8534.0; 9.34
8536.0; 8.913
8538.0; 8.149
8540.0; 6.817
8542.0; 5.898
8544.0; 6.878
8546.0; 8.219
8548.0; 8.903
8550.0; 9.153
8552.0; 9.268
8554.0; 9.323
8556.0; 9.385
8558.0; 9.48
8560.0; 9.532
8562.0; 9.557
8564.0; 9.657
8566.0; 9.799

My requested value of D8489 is 9.556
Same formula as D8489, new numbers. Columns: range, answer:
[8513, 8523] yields 9.5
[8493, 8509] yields 9.952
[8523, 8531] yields 9.521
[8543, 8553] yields 9.268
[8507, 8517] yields 9.636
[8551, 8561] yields 9.532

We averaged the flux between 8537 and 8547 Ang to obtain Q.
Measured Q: 7.19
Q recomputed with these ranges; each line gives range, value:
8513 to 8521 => 9.13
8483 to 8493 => 9.41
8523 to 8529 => 9.41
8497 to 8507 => 9.17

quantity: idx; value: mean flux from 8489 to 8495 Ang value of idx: 9.31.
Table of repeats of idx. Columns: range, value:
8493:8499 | 8.46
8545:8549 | 8.56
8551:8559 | 9.36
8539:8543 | 6.36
